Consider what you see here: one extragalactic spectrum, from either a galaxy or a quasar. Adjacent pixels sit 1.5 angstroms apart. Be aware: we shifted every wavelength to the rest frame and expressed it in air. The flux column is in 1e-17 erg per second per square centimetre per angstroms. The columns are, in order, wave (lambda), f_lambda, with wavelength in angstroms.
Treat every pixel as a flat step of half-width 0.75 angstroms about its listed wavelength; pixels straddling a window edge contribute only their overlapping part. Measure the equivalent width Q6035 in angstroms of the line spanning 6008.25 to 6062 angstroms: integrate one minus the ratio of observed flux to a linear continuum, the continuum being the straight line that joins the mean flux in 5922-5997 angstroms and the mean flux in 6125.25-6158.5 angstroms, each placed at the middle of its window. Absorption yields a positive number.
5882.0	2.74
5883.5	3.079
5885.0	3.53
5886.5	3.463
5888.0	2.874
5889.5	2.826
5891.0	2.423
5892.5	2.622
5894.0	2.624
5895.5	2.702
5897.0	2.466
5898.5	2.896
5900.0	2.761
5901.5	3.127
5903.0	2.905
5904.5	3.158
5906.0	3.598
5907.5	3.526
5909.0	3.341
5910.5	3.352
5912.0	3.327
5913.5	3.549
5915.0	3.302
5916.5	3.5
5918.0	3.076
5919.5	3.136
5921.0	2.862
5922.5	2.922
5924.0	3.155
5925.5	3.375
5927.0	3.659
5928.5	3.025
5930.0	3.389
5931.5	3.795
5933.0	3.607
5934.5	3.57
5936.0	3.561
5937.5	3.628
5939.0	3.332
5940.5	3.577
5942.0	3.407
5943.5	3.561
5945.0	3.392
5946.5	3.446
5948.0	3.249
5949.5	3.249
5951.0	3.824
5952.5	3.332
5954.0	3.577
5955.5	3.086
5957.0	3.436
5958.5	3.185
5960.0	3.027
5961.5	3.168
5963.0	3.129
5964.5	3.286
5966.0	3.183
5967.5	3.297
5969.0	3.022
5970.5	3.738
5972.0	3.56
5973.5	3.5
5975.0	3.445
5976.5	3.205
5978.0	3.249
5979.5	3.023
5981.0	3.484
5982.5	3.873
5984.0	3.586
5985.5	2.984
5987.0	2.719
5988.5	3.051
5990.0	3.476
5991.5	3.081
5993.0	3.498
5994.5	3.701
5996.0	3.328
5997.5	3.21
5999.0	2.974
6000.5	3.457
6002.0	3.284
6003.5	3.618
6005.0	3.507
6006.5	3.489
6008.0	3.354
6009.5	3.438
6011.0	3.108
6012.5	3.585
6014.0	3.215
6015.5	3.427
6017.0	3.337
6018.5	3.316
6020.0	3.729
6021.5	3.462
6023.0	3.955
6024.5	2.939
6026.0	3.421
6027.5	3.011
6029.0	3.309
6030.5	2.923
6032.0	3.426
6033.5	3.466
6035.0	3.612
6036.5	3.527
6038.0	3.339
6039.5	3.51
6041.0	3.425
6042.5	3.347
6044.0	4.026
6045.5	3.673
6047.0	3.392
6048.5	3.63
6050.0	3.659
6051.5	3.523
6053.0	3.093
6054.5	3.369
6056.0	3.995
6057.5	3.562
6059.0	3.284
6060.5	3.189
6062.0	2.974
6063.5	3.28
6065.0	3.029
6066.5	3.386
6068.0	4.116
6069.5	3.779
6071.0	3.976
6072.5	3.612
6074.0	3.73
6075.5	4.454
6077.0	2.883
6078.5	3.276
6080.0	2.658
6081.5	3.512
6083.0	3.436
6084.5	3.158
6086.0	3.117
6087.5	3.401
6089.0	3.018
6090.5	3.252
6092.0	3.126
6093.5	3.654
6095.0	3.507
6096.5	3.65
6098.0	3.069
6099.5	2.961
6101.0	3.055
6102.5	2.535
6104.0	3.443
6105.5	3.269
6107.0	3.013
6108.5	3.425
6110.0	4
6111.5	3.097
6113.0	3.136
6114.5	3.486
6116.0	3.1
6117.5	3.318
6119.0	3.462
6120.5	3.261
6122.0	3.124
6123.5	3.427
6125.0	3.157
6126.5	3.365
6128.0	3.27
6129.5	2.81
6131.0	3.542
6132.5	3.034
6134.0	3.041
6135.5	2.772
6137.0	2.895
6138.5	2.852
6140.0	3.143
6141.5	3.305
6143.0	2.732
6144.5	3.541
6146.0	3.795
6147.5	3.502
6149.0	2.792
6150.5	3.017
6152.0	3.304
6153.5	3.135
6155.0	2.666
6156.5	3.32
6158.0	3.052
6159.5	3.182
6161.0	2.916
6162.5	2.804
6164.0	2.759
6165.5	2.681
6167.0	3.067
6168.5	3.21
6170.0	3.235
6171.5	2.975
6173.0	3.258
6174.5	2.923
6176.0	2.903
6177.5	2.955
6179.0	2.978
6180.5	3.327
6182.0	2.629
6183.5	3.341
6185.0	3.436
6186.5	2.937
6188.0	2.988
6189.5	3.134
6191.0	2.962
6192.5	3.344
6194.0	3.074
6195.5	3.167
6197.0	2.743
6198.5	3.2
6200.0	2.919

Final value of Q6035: -2.68 angstroms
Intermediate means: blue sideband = 3.36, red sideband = 3.13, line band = 3.43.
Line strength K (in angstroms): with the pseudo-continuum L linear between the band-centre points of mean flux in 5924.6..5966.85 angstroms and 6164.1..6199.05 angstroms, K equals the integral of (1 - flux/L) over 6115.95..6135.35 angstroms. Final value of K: -0.48 angstroms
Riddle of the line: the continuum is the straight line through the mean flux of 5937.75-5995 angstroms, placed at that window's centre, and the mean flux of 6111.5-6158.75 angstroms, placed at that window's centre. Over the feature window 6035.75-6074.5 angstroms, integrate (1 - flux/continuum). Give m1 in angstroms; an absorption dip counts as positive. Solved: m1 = -3.1 angstroms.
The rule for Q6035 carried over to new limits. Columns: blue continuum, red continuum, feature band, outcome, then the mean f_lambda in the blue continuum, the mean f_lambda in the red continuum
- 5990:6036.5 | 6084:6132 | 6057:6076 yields -1.4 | 3.38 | 3.26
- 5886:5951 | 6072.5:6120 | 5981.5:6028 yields -1.4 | 3.22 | 3.3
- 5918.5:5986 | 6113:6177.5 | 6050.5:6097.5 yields -3.1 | 3.36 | 3.12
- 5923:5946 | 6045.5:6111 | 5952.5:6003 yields 2.0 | 3.46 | 3.38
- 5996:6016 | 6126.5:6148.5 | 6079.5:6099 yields -0.3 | 3.36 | 3.16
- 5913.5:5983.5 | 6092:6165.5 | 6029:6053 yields -1.6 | 3.36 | 3.18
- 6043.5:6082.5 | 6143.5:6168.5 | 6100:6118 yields 0.3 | 3.5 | 3.1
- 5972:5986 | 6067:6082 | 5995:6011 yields 0.4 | 3.39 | 3.6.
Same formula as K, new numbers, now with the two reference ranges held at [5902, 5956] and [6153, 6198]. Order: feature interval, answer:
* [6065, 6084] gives -2.2 angstroms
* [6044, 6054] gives -1.0 angstroms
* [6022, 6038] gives -0.6 angstroms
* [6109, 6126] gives -1.1 angstroms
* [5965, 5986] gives -0.4 angstroms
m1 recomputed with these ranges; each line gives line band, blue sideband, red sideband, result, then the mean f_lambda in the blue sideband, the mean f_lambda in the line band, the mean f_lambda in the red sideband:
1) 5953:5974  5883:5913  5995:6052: -0.4 angstroms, 3.03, 3.3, 3.42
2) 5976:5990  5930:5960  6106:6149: 0.6 angstroms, 3.45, 3.25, 3.23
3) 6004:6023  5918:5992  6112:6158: -0.9 angstroms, 3.33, 3.44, 3.17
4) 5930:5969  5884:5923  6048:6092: -2.7 angstroms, 3.07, 3.39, 3.42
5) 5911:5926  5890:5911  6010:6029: -1.0 angstroms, 2.96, 3.22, 3.37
